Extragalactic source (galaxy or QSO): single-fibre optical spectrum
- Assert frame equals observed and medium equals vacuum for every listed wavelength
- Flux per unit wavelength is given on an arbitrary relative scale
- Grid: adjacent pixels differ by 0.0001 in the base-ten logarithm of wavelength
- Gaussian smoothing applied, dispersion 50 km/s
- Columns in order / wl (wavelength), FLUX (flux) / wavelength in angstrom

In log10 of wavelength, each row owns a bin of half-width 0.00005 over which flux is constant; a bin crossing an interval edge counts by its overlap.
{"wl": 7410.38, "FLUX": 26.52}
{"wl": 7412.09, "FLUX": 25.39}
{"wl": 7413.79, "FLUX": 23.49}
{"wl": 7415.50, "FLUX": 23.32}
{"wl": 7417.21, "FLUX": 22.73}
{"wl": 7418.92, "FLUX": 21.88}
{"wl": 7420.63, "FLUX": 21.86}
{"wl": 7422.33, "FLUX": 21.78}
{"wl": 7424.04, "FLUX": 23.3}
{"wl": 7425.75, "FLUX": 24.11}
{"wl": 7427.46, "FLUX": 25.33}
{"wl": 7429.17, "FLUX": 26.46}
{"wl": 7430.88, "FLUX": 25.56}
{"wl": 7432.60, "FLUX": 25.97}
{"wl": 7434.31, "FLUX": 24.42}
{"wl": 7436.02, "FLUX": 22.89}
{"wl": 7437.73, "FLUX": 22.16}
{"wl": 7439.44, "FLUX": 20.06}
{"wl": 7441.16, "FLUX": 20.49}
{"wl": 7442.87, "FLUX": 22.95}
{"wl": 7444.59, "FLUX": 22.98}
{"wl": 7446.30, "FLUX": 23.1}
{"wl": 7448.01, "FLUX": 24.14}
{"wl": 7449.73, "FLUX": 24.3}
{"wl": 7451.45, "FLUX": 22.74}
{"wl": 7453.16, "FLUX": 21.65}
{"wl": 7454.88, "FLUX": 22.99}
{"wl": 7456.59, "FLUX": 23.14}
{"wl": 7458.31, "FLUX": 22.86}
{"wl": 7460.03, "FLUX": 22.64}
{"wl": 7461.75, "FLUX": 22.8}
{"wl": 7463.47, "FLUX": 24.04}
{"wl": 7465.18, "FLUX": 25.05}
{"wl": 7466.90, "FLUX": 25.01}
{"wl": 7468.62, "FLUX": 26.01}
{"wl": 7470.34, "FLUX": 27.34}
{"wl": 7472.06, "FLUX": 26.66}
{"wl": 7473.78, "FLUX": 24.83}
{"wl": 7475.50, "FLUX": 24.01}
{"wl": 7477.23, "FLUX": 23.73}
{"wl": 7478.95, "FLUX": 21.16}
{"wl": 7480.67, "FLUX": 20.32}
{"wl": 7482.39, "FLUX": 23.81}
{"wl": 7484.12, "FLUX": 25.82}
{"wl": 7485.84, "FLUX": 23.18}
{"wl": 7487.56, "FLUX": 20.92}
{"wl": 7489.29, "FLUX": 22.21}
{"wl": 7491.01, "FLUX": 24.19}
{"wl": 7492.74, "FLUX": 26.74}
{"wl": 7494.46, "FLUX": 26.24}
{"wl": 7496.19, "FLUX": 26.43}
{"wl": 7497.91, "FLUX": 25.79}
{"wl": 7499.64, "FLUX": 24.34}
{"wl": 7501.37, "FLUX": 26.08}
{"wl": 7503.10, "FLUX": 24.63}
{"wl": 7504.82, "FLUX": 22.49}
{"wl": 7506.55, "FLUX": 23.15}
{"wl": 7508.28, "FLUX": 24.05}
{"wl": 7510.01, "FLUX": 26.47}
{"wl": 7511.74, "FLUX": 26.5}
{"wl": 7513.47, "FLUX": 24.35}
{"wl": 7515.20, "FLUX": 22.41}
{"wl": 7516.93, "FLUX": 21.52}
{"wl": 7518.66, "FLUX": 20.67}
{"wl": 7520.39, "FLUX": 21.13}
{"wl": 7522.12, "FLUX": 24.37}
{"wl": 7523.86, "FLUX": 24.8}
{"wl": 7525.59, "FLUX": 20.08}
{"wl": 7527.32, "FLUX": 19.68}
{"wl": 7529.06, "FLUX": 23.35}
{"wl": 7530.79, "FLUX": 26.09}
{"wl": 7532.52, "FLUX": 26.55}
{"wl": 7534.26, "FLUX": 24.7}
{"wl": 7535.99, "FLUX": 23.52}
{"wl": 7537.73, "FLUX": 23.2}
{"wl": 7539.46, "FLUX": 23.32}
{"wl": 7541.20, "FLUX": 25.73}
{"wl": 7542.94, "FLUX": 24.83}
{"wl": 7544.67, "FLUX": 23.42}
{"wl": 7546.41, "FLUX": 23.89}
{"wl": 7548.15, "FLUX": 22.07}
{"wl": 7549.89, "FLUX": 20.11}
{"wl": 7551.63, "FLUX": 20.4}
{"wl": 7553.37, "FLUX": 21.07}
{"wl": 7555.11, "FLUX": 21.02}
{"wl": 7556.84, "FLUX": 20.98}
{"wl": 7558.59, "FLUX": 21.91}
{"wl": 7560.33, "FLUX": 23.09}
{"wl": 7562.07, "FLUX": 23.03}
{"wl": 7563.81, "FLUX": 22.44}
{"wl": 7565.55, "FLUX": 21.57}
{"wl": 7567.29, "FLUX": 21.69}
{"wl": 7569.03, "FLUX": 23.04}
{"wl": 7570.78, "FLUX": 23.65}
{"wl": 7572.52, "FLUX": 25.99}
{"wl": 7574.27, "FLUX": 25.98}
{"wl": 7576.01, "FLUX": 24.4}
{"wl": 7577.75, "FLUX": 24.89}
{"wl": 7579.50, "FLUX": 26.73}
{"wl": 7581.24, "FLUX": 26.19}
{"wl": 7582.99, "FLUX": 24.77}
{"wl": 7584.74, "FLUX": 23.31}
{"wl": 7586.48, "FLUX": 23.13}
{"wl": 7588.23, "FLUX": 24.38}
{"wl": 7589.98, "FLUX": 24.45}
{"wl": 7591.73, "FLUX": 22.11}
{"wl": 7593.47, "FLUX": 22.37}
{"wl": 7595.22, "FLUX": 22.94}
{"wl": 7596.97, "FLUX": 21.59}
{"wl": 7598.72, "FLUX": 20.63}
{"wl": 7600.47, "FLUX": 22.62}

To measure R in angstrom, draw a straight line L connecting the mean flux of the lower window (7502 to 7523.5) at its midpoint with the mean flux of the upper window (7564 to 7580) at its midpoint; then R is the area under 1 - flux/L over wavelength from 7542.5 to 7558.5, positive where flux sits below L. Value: 1.3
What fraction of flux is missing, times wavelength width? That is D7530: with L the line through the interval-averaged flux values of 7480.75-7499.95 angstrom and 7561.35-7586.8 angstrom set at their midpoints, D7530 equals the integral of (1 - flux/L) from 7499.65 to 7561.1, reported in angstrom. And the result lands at 2.6 angstrom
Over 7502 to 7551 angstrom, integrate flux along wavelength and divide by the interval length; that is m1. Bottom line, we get 23.5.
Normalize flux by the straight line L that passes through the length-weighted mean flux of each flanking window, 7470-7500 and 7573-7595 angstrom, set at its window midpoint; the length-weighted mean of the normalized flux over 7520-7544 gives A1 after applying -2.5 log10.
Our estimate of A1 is 0.027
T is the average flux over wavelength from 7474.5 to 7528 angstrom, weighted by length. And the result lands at 23.6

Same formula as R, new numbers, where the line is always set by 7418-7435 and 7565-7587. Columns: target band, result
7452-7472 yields 0.06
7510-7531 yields 1.09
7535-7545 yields 0.09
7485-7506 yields -0.21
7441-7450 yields 0.37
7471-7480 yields 0.03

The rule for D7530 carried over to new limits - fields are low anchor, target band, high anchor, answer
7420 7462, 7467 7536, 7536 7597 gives -2.27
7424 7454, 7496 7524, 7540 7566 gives -1.46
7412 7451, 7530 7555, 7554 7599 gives -0.06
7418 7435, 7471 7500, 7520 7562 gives -0.86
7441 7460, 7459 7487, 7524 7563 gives -1.46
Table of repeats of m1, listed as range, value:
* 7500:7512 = 24.7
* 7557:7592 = 23.8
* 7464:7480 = 24.8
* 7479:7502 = 24.2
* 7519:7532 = 22.8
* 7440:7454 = 22.7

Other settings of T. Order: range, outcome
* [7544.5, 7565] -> 21.9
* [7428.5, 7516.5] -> 23.9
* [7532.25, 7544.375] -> 24.4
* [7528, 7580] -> 23.4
